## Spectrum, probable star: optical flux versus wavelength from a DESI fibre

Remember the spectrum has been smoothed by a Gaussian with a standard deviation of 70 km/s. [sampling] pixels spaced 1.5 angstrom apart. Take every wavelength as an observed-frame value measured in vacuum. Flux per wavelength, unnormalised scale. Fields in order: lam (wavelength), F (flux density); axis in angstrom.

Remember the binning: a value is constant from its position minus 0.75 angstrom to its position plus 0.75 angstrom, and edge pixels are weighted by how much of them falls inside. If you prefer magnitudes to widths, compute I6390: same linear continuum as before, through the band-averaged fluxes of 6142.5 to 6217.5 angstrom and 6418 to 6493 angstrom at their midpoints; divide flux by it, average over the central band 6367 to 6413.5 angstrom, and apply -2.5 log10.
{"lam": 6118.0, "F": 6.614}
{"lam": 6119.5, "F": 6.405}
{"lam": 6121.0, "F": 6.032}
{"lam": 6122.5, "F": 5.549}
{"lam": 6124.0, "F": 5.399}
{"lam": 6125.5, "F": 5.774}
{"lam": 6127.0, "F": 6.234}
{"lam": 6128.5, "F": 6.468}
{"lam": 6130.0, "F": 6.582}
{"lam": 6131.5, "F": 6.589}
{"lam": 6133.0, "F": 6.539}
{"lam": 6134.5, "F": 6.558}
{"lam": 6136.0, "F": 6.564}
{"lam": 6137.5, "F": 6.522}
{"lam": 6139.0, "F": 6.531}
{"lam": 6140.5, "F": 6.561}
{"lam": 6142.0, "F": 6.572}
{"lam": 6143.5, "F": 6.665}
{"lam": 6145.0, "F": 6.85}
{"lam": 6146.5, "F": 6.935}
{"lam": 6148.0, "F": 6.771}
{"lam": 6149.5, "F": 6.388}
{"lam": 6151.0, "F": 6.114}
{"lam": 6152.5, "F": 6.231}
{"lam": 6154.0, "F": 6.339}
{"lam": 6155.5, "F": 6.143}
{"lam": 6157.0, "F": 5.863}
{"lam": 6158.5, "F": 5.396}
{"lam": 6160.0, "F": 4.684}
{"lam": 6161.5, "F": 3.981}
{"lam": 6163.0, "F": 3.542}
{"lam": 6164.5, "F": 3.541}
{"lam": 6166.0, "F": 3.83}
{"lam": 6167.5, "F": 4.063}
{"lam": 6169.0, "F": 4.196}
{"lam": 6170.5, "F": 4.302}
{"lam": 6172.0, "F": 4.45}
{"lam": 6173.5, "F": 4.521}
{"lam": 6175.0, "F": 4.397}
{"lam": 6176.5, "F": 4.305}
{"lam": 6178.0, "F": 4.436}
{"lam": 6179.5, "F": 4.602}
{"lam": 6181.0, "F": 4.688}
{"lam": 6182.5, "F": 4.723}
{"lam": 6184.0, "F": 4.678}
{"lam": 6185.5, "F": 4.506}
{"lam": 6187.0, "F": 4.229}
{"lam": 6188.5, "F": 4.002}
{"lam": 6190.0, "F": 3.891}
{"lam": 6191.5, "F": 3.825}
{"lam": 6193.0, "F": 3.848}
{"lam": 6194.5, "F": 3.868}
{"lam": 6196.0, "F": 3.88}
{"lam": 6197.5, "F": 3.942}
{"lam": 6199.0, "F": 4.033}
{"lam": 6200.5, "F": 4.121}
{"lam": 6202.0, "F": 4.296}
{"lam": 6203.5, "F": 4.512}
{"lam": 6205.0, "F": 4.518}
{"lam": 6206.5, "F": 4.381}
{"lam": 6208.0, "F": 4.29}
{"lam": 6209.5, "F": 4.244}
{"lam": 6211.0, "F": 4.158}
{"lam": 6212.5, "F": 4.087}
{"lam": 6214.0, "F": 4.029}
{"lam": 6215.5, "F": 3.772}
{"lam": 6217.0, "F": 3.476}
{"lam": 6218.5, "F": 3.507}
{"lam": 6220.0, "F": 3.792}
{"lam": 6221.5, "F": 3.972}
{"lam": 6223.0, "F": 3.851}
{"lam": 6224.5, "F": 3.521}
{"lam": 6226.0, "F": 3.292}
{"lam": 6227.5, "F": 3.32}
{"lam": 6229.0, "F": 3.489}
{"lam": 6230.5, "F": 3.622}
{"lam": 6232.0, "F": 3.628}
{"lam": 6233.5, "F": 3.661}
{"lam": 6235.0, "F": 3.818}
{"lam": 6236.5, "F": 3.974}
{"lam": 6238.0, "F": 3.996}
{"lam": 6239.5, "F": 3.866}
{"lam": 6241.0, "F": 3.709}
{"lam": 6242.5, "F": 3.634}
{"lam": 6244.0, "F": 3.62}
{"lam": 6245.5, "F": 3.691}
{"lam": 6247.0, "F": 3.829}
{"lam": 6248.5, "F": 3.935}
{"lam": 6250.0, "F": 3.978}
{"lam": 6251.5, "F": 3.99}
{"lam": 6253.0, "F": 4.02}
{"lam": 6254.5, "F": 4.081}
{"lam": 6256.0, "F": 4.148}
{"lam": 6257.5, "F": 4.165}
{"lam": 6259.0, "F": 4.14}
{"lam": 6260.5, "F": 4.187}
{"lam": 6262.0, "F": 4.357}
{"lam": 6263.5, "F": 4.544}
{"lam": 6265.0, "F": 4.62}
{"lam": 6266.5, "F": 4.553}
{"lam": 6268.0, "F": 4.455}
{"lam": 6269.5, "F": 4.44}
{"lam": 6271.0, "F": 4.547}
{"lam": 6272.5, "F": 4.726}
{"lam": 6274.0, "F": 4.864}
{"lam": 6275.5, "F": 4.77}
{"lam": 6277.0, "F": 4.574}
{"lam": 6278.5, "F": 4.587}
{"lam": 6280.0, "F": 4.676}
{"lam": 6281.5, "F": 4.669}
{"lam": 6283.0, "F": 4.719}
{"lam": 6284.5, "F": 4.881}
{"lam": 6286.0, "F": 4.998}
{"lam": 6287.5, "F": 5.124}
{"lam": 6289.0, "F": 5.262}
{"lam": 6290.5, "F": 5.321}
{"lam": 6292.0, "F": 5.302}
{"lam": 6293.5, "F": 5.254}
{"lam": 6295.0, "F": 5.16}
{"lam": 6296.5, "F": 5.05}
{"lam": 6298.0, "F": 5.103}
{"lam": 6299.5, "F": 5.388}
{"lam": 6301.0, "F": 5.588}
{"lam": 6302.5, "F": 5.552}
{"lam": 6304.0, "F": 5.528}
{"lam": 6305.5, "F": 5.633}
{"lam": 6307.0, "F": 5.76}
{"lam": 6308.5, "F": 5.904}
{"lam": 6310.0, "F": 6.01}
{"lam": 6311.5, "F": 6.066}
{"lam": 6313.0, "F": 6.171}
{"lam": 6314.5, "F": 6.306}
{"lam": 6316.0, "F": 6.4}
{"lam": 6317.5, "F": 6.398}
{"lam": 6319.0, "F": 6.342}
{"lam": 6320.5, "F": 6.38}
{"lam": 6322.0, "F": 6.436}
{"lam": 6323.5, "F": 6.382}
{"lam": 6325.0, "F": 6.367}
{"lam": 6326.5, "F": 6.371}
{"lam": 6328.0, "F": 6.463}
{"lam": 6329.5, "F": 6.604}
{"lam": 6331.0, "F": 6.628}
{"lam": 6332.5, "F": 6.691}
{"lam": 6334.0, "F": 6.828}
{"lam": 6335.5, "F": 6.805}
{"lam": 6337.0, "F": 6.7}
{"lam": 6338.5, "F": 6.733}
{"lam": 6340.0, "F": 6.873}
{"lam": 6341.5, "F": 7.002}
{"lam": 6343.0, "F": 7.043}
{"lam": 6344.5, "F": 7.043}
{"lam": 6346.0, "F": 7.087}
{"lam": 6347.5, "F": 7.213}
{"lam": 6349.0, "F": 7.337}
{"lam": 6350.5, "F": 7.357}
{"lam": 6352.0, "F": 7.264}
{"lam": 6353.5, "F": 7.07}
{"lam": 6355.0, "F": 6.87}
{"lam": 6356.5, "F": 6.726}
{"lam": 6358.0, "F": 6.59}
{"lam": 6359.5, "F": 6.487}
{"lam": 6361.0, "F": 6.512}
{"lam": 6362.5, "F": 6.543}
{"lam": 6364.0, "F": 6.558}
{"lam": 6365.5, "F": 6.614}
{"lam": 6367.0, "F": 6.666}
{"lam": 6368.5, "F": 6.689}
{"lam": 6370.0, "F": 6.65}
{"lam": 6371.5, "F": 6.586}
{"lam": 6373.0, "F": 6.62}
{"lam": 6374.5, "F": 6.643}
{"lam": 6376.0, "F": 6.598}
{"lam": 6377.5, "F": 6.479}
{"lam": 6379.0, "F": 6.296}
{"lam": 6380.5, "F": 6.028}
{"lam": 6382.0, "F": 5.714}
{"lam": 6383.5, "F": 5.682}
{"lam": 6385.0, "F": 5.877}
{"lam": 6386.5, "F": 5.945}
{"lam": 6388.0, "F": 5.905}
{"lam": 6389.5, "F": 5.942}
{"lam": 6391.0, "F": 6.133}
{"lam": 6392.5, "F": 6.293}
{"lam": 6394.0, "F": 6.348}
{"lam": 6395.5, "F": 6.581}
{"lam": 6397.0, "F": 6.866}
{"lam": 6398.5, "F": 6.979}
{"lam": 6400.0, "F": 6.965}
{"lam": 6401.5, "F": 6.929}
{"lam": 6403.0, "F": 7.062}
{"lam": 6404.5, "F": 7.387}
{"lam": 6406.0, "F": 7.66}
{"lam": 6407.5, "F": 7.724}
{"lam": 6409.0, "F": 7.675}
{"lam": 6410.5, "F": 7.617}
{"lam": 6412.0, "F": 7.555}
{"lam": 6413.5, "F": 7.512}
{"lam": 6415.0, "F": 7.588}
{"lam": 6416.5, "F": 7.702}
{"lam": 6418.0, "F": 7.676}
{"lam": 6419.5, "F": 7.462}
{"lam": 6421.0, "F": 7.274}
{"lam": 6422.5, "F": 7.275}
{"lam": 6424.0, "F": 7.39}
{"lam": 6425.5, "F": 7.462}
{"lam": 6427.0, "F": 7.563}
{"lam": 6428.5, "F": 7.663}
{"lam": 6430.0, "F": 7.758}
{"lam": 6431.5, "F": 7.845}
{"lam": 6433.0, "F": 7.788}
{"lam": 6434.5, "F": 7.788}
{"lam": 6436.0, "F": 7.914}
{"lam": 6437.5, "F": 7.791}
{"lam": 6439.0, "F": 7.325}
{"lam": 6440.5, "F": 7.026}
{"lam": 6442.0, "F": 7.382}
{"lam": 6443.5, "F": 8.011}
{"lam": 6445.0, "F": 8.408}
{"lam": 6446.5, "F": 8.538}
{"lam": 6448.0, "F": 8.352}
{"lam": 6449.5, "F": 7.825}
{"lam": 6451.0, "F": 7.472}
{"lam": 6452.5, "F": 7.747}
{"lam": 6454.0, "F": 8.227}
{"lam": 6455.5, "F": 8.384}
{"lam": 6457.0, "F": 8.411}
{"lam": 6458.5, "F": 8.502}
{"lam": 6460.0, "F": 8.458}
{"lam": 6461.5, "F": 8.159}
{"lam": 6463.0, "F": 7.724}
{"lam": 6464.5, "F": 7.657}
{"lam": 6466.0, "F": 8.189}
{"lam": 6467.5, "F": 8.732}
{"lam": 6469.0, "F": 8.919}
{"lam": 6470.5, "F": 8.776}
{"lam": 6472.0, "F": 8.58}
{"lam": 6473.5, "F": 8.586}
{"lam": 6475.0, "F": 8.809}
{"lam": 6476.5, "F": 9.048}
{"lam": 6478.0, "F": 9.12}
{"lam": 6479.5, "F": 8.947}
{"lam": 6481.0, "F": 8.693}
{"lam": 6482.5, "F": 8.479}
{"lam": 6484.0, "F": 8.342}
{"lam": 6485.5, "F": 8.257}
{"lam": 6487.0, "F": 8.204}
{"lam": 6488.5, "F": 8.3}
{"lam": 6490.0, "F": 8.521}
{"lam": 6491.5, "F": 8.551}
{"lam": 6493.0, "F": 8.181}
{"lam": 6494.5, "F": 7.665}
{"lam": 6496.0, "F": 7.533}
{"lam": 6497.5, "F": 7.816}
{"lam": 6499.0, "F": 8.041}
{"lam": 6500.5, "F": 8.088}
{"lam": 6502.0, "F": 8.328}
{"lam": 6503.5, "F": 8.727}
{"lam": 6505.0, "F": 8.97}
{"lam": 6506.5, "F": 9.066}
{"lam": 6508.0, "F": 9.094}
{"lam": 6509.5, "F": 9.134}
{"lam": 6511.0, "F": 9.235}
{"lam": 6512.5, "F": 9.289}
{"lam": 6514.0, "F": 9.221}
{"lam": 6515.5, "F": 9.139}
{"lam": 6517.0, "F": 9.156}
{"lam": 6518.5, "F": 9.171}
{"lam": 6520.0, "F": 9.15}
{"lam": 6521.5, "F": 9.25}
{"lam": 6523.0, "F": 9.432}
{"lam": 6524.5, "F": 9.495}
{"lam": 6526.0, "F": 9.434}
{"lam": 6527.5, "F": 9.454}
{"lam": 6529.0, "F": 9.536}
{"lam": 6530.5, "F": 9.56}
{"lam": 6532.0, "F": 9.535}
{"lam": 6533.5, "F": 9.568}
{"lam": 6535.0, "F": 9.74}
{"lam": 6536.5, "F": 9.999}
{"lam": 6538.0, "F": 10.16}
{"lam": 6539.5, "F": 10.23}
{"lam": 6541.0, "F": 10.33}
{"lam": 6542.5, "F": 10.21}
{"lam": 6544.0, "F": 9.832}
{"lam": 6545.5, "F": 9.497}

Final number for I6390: 0.10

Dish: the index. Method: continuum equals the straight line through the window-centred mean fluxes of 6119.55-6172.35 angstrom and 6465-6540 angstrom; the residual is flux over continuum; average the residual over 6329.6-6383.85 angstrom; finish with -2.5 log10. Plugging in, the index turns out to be 0.14 mag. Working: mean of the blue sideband 5.75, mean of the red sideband 8.9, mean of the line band 6.71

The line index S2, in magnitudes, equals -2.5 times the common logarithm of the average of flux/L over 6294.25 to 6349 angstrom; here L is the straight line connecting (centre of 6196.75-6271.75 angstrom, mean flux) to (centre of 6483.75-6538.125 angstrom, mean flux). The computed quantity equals -0.134 mag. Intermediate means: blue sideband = 4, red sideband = 8.92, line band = 6.29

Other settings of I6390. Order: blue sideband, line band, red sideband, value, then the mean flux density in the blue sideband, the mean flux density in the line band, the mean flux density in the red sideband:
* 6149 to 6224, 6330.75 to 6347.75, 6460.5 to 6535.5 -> -0.055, 4.4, 6.89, 8.77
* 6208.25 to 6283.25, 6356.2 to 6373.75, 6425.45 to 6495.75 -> -0.043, 4.06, 6.6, 8.17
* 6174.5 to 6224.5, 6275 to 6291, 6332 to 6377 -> 0.149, 4.14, 4.87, 6.81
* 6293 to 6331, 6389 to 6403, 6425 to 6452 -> 0.090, 5.96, 6.6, 7.78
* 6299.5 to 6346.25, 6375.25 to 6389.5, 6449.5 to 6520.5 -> 0.182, 6.37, 6.05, 8.52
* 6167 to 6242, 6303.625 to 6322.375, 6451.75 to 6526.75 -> -0.058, 4.04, 6.11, 8.62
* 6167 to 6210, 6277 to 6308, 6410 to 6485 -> 0.122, 4.27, 5.17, 8.03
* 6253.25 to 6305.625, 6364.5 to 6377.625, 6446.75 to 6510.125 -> -0.027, 4.81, 6.62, 8.4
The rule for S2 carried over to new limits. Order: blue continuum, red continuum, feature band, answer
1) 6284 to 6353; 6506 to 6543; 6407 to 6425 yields 0.03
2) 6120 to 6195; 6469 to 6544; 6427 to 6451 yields 0.06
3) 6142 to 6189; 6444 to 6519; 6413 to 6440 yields 0.04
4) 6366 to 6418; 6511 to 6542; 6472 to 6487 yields -0.01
